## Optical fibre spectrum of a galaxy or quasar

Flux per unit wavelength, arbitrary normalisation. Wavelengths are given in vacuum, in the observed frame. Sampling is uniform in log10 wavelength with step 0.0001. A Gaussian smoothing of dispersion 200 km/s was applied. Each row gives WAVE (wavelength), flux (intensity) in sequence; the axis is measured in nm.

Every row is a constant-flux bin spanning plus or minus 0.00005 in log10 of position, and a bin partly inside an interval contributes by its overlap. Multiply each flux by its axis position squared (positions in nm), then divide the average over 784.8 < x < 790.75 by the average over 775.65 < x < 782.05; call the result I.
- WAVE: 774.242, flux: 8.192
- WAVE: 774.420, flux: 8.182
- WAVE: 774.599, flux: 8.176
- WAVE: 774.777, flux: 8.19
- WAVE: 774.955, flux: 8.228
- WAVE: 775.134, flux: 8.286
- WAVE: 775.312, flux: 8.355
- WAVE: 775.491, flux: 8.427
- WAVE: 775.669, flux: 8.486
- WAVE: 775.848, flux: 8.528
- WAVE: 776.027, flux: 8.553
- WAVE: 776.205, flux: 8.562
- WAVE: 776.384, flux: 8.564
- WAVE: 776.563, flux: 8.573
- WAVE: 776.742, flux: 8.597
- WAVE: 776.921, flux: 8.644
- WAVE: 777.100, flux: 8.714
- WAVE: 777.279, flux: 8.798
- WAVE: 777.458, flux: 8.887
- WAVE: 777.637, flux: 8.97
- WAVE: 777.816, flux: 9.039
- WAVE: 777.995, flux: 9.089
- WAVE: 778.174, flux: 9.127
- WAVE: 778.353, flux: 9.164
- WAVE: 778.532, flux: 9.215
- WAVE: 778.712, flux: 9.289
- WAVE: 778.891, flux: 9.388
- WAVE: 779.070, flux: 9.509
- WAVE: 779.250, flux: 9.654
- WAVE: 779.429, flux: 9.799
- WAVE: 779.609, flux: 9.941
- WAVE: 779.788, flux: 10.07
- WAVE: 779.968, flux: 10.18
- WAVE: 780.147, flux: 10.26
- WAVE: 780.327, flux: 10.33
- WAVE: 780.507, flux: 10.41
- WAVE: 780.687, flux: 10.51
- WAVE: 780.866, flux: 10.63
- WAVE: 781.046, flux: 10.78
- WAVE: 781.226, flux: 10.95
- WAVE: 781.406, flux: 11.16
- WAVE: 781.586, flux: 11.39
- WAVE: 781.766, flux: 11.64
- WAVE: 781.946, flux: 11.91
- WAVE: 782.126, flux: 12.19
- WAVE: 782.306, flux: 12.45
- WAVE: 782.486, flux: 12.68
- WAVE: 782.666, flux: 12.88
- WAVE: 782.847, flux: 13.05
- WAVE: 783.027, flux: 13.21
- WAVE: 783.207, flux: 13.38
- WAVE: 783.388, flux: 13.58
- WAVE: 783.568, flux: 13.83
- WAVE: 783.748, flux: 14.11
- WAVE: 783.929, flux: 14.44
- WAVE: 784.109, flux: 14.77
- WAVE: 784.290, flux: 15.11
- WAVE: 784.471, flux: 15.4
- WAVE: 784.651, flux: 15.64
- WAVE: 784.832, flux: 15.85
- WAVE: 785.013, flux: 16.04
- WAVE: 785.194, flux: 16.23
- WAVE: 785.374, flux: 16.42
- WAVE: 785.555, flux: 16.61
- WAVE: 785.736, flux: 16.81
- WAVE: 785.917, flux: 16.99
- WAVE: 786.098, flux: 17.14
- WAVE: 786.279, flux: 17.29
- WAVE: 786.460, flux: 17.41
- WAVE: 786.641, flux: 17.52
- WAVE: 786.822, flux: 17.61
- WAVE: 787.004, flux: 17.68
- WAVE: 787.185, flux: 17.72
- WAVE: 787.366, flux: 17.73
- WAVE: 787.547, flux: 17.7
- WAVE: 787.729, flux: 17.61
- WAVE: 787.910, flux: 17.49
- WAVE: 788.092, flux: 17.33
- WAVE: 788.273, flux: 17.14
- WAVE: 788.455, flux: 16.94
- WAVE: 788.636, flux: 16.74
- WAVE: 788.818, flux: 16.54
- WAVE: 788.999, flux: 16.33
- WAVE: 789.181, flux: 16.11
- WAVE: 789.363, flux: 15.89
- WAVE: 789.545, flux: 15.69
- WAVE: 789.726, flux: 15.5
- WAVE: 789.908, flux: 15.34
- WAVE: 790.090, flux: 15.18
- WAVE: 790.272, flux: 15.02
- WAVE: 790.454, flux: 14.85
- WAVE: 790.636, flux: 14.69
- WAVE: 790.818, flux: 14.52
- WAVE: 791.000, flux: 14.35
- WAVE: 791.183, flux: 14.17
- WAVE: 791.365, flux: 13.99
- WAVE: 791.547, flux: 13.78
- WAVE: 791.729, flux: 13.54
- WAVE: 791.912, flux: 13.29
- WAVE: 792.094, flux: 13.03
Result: 1.75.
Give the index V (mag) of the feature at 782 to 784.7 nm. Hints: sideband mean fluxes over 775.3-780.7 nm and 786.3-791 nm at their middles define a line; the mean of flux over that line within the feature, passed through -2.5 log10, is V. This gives -0.07 mag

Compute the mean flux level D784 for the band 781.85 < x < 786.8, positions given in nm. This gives 15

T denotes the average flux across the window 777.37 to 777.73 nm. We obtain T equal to 8.93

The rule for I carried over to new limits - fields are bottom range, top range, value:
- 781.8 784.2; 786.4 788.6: 1.34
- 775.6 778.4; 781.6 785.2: 1.60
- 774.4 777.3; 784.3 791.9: 1.96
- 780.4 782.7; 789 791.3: 1.35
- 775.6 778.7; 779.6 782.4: 1.26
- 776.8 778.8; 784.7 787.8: 1.94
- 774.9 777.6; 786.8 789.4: 2.06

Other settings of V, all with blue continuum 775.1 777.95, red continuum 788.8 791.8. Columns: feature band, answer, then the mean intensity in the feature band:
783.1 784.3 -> -0.18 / 14.1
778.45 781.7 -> 0.01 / 10.2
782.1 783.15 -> -0.12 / 12.8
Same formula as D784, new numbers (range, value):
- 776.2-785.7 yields 11.6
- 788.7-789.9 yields 16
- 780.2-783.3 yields 11.7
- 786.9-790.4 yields 16.6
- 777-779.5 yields 9.18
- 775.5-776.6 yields 8.54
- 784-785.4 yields 15.6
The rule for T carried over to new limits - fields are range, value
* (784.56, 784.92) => 15.8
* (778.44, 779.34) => 9.41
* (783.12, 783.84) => 13.7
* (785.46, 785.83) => 16.7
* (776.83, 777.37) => 8.71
